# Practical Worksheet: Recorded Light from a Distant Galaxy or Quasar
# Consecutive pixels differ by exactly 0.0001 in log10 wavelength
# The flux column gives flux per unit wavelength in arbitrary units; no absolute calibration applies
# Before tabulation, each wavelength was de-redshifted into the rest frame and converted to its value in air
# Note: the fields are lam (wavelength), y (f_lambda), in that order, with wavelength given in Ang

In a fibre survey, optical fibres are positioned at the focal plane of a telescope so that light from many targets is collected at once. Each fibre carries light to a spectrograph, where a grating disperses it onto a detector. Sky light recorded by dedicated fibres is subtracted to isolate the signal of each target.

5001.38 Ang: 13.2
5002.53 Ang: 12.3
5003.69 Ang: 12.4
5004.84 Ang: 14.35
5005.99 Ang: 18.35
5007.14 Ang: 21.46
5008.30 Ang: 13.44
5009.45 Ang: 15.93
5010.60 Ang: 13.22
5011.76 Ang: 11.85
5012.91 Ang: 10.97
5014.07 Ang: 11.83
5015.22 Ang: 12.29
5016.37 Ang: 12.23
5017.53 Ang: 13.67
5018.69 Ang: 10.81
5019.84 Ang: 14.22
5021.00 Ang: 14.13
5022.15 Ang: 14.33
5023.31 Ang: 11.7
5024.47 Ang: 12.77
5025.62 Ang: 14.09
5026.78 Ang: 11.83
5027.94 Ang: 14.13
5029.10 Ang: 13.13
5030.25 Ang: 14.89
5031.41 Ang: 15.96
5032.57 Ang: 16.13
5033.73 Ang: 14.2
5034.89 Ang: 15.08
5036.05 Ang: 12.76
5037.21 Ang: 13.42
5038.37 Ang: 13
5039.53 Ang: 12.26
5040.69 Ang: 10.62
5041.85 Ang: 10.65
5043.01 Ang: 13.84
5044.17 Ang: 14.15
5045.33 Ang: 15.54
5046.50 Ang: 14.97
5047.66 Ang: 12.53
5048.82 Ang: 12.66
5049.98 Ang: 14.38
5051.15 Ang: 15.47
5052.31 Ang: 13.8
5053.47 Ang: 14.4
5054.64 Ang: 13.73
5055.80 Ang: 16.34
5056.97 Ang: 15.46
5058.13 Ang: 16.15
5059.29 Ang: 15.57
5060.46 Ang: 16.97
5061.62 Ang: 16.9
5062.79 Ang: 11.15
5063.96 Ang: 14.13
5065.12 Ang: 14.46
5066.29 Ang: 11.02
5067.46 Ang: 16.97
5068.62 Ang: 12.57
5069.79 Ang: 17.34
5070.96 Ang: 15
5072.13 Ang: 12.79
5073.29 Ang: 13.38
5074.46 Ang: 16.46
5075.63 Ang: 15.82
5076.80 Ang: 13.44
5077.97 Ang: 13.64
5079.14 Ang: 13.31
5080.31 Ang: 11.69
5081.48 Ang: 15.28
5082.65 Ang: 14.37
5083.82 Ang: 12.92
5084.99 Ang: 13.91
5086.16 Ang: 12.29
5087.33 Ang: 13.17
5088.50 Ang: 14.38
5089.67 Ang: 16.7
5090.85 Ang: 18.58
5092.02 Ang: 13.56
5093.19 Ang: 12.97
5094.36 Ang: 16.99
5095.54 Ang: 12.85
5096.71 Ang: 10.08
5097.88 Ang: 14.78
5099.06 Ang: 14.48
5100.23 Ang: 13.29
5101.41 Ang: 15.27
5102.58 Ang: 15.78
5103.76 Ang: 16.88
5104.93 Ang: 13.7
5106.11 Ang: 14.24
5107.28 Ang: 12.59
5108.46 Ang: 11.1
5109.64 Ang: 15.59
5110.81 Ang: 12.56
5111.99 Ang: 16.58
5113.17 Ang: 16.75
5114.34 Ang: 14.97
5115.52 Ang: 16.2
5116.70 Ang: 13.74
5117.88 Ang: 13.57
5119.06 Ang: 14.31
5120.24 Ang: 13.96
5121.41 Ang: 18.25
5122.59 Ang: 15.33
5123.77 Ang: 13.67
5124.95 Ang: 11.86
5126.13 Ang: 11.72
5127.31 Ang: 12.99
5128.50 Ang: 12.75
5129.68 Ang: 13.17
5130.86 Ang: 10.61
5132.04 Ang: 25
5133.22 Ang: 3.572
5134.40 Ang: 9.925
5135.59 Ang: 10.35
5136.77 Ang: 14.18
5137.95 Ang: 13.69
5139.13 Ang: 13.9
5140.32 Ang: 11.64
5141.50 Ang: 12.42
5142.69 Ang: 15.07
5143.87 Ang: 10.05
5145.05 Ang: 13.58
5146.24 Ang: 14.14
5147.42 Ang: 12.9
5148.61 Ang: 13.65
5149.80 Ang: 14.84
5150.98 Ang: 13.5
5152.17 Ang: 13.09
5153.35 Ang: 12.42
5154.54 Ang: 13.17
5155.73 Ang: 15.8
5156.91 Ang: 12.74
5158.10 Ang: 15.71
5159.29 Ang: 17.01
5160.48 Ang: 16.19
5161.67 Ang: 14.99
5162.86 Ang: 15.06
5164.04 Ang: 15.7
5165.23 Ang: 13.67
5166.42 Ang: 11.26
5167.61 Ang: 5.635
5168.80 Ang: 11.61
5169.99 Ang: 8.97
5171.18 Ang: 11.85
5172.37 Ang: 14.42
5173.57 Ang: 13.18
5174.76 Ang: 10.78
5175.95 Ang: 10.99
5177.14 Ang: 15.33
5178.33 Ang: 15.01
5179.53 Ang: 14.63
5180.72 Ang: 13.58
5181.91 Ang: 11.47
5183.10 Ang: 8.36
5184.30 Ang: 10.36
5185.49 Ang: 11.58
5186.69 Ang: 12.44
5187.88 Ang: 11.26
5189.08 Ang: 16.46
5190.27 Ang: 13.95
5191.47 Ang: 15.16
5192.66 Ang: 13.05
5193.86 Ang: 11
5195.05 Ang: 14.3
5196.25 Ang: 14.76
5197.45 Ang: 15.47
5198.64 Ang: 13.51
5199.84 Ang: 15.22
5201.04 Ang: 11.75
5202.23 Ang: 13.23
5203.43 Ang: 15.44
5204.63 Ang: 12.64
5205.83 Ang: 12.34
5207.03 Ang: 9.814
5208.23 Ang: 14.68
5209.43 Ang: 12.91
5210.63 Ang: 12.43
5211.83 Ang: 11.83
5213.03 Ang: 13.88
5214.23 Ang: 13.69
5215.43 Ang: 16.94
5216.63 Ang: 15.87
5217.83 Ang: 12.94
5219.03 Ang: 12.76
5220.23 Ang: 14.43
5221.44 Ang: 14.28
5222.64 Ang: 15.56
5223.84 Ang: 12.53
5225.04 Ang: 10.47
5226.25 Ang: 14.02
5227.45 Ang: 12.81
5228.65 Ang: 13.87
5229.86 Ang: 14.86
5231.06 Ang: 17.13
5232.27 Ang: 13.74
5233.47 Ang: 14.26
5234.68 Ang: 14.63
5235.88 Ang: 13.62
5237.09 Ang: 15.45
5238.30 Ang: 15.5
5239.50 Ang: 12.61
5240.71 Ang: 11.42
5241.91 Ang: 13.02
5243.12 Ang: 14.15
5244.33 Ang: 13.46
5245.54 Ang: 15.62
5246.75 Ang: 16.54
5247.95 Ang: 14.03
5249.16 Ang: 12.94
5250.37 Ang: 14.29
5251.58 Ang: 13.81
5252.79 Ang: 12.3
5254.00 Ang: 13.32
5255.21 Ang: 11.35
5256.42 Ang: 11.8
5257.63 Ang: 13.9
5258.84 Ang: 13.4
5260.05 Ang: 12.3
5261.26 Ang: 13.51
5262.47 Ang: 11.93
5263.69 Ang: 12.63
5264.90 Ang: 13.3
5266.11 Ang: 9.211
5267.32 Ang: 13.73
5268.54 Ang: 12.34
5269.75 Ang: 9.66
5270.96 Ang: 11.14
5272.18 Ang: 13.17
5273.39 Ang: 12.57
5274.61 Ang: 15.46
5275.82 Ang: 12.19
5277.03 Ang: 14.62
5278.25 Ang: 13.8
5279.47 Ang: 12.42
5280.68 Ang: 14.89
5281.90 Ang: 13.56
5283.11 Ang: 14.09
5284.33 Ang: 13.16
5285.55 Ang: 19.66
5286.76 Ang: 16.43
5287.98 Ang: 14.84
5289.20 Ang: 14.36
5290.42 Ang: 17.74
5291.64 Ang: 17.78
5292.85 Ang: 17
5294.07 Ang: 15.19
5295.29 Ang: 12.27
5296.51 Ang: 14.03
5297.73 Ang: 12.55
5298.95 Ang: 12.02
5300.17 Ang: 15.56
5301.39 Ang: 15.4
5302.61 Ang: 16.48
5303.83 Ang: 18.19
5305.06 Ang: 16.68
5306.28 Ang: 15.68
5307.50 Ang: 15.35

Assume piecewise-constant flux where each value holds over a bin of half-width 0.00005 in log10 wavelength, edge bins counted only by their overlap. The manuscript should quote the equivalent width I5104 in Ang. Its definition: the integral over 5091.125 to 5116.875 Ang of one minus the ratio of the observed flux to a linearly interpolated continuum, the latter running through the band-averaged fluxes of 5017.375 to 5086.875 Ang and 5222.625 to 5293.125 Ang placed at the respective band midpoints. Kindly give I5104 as -0.8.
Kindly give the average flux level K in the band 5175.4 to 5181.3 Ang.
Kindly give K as 13.9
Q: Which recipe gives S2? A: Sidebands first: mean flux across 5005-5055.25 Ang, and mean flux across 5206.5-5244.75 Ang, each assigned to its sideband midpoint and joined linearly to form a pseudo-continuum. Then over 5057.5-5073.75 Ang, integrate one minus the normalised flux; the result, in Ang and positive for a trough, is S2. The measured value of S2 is -1.0 Ang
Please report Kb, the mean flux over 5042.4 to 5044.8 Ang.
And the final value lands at 14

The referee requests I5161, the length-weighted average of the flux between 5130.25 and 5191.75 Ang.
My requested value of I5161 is 13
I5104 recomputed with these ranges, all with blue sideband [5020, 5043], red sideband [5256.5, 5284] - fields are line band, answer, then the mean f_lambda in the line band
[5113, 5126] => -1.3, 14.6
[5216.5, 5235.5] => -1.4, 14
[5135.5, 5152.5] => 0.0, 13.2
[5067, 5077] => -1.2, 14.9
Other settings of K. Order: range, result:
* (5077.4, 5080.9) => 12.9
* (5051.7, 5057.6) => 14.8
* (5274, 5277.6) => 14.1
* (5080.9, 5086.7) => 13.8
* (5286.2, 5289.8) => 15.2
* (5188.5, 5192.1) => 15.2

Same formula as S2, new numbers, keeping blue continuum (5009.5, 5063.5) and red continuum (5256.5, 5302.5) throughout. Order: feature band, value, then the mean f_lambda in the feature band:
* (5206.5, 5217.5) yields 0.19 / 13.6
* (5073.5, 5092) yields -0.81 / 14.3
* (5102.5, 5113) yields -0.46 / 14.4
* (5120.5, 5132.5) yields -0.56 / 14.4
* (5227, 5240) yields -0.58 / 14.4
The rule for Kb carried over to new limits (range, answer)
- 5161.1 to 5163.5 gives 15.1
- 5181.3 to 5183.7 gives 9.95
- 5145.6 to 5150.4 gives 13.9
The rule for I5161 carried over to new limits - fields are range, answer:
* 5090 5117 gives 14.5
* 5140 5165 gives 14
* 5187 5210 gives 13.5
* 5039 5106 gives 14.2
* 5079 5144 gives 13.8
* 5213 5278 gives 13.5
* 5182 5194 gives 12.4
